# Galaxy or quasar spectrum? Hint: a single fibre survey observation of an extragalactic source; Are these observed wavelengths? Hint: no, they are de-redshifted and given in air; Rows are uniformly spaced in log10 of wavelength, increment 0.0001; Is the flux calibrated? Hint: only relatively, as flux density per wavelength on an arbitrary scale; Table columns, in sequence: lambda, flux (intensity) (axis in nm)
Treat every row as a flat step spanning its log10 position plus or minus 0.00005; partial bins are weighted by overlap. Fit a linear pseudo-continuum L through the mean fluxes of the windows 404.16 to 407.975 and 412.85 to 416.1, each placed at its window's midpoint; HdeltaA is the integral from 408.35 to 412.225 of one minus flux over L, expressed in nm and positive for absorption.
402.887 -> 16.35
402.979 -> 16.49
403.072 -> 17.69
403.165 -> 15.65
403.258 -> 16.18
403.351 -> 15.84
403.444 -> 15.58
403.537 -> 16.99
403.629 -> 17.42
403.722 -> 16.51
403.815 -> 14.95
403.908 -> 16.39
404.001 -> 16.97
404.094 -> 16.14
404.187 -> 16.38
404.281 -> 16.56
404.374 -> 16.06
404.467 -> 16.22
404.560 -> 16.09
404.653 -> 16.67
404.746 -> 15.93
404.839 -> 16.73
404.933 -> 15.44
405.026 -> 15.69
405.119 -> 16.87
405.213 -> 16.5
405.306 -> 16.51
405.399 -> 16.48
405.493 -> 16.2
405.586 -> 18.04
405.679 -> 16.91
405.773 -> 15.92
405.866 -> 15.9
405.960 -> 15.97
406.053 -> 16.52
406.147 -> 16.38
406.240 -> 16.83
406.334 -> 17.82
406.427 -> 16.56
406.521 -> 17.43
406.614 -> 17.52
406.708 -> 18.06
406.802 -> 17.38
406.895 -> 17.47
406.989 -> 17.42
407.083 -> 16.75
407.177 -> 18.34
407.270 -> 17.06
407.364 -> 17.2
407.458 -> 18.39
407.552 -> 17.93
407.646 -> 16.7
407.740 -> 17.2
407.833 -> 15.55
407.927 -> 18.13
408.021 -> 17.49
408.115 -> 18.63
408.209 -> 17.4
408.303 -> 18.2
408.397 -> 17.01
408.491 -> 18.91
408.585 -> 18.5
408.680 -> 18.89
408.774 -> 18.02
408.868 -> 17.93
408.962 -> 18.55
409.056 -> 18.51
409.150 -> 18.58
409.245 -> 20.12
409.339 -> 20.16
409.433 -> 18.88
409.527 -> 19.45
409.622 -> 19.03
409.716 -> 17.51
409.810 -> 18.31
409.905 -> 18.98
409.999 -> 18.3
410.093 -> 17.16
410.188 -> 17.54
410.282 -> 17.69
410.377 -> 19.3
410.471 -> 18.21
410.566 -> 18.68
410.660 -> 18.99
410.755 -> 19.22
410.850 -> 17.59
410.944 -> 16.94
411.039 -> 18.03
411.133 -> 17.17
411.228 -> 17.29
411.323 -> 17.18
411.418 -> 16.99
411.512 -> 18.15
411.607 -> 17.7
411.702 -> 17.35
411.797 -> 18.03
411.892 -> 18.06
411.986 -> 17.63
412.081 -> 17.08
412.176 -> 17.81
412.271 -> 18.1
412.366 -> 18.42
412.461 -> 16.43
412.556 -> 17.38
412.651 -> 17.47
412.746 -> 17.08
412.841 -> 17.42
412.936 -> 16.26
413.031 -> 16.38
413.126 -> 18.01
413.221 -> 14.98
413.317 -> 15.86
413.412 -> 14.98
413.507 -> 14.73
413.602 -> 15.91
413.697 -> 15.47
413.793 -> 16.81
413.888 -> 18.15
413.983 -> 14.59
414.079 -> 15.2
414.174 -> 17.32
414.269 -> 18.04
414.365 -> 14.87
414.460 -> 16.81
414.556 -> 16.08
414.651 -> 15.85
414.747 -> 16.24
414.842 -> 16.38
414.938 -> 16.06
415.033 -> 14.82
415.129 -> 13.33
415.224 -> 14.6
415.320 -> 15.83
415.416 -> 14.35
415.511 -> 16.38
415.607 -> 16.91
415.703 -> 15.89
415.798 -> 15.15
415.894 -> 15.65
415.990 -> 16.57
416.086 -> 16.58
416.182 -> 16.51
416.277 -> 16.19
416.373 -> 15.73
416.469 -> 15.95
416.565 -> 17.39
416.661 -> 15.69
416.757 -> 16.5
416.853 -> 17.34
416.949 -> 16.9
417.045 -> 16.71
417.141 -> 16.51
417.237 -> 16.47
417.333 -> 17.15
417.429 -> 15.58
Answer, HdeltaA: -0.43 nm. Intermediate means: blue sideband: 16.8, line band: 18.2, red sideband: 15.9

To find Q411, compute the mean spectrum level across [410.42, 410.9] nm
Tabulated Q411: 18.5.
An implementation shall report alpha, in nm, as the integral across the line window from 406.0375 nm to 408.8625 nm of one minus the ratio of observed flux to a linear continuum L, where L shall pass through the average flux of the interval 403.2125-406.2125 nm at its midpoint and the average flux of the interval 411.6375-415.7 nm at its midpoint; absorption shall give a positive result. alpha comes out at -0.20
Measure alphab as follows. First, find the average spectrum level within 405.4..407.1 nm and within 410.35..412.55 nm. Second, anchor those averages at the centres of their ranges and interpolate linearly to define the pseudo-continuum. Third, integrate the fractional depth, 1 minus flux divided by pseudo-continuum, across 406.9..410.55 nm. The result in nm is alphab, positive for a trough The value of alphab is -0.16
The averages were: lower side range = 16.9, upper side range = 17.8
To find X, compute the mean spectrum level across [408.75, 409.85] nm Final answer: 18.8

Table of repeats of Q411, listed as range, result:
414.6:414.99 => 16.1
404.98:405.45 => 16.4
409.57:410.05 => 18.4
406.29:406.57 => 17.3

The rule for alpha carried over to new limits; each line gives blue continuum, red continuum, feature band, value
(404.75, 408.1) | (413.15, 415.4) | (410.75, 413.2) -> -0.20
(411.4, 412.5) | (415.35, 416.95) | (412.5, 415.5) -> 0.16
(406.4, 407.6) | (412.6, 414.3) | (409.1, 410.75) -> -0.16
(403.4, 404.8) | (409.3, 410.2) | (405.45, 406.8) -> 0.02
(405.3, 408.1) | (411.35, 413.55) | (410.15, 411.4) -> -0.07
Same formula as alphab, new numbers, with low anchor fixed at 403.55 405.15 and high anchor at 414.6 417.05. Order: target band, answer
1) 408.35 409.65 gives -0.21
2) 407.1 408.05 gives -0.07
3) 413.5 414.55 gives -0.01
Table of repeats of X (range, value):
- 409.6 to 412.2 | 17.9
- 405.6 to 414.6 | 17.4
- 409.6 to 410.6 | 18.2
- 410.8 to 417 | 16.5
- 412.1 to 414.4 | 16.6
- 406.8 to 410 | 18.1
